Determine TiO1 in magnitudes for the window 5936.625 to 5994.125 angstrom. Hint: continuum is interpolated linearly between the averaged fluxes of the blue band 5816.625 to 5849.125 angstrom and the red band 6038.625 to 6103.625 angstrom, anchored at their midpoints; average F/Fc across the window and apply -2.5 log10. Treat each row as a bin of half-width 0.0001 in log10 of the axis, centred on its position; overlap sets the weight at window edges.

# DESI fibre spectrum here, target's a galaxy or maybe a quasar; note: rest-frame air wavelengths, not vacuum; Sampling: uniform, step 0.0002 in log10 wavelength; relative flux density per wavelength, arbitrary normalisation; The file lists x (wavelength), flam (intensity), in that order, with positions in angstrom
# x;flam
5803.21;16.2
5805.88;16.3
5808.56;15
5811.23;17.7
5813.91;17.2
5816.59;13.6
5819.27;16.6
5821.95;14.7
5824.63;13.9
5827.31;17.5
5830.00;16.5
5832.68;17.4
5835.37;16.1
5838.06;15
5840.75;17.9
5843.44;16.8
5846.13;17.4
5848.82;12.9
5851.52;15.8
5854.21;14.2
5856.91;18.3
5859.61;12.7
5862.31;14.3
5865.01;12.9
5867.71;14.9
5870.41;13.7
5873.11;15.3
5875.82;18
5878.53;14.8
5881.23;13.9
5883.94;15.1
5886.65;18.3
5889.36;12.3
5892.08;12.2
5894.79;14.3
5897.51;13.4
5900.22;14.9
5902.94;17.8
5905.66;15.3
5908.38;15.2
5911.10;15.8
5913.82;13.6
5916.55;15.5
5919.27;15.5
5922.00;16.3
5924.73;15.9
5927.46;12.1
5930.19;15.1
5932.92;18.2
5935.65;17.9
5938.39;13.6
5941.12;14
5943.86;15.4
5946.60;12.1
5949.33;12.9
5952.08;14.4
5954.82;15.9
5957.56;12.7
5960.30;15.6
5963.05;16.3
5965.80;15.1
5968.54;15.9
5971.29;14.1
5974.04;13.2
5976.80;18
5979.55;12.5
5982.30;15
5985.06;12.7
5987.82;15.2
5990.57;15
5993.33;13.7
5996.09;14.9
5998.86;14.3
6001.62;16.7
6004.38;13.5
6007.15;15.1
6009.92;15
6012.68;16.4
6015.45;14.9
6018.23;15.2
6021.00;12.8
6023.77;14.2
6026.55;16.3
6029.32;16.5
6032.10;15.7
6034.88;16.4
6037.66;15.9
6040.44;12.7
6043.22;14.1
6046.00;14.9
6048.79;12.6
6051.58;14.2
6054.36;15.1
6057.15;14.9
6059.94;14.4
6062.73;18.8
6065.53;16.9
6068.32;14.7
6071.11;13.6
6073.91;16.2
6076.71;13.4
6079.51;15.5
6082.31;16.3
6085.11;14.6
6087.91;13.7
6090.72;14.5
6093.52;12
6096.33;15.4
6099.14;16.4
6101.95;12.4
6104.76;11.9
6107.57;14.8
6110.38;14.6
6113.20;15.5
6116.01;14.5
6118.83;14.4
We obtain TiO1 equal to 0.06 mag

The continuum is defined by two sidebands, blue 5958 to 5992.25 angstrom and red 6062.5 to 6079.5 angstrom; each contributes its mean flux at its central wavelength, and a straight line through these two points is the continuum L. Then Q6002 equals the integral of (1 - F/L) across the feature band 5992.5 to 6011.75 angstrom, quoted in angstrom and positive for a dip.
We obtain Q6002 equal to 0.20 angstrom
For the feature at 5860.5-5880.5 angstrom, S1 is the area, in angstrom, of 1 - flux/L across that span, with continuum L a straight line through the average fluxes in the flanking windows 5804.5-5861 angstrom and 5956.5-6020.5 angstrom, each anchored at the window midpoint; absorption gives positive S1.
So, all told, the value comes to 1.1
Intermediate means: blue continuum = 15.9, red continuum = 14.8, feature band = 14.8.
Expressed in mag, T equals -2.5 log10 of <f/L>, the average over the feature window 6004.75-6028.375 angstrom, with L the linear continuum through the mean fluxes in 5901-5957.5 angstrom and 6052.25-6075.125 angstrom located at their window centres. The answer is 0.03 mag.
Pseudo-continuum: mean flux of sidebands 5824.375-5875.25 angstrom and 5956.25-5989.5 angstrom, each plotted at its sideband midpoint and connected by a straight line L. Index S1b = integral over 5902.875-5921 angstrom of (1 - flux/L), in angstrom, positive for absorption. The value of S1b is -0.3 angstrom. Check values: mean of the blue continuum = 15.5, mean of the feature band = 15.4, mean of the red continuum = 14.7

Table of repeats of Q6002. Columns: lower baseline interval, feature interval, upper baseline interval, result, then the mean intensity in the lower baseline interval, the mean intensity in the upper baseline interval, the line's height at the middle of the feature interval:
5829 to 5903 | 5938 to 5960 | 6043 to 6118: 1.50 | 15.2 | 14.7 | 15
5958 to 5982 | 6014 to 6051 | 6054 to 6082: 1.15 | 15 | 15.4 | 15.2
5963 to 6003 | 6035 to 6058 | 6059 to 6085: 1.35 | 14.8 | 15.5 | 15.3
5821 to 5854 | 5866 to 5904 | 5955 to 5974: 1.64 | 15.9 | 14.9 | 15.6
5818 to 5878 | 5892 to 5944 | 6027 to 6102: 0.68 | 15.6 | 14.9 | 15.4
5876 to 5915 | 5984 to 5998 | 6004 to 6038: 0.76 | 14.9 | 15.3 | 15.2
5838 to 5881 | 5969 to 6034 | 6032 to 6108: 0.15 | 15.3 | 14.7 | 14.9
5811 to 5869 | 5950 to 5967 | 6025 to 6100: 0.42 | 15.6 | 15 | 15.3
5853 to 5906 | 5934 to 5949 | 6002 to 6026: 0.26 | 14.8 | 14.8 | 14.8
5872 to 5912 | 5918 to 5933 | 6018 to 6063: -0.24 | 15.1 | 14.9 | 15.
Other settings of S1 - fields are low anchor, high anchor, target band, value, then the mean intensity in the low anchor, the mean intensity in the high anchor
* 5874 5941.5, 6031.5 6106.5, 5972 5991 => 0.61 angstrom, 15.2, 14.7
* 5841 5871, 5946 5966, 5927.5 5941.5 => -0.95 angstrom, 15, 14.4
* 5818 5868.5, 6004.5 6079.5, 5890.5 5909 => 0.88 angstrom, 15.6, 15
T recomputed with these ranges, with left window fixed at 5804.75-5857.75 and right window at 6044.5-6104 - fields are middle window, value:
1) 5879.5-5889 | 0.03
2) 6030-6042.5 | -0.02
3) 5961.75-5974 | 0.01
